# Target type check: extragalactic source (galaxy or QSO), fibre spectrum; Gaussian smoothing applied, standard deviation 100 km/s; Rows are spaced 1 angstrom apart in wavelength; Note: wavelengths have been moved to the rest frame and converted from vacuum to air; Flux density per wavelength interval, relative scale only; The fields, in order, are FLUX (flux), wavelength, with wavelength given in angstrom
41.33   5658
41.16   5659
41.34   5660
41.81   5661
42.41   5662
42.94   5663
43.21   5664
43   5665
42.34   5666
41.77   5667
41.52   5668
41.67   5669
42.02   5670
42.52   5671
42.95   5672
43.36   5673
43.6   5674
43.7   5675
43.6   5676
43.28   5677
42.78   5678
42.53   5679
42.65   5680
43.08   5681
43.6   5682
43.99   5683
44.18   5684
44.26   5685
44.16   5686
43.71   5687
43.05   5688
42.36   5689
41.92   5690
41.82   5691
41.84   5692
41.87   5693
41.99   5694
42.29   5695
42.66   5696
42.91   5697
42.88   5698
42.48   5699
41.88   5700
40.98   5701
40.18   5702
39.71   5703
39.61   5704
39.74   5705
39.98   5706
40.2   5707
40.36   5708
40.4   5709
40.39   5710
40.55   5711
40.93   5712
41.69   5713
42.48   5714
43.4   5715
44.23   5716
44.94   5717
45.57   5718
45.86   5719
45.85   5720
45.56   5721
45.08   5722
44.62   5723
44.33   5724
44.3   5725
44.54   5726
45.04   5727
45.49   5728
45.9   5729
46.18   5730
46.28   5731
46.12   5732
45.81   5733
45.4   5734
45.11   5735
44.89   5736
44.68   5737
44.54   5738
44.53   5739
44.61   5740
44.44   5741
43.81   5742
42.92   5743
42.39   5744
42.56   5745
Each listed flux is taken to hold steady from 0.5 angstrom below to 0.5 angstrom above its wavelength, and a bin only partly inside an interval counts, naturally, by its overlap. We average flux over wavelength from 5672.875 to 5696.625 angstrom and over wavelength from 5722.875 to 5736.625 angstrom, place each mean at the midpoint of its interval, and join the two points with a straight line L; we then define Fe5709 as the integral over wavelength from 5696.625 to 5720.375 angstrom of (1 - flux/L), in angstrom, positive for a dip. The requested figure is 1.2 angstrom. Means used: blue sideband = 43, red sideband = 45.3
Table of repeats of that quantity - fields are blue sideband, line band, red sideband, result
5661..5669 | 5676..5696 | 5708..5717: -0.37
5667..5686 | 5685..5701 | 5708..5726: 0.26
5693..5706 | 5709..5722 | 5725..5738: 0.00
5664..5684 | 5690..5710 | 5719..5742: 1.21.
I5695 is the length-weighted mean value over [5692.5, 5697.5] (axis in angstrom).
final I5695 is 42.3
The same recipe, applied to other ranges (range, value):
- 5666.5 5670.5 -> 41.7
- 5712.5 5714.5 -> 42.1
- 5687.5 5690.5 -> 42.4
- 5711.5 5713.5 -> 41.3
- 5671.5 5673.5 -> 43.2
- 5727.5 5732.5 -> 46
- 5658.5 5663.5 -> 41.9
